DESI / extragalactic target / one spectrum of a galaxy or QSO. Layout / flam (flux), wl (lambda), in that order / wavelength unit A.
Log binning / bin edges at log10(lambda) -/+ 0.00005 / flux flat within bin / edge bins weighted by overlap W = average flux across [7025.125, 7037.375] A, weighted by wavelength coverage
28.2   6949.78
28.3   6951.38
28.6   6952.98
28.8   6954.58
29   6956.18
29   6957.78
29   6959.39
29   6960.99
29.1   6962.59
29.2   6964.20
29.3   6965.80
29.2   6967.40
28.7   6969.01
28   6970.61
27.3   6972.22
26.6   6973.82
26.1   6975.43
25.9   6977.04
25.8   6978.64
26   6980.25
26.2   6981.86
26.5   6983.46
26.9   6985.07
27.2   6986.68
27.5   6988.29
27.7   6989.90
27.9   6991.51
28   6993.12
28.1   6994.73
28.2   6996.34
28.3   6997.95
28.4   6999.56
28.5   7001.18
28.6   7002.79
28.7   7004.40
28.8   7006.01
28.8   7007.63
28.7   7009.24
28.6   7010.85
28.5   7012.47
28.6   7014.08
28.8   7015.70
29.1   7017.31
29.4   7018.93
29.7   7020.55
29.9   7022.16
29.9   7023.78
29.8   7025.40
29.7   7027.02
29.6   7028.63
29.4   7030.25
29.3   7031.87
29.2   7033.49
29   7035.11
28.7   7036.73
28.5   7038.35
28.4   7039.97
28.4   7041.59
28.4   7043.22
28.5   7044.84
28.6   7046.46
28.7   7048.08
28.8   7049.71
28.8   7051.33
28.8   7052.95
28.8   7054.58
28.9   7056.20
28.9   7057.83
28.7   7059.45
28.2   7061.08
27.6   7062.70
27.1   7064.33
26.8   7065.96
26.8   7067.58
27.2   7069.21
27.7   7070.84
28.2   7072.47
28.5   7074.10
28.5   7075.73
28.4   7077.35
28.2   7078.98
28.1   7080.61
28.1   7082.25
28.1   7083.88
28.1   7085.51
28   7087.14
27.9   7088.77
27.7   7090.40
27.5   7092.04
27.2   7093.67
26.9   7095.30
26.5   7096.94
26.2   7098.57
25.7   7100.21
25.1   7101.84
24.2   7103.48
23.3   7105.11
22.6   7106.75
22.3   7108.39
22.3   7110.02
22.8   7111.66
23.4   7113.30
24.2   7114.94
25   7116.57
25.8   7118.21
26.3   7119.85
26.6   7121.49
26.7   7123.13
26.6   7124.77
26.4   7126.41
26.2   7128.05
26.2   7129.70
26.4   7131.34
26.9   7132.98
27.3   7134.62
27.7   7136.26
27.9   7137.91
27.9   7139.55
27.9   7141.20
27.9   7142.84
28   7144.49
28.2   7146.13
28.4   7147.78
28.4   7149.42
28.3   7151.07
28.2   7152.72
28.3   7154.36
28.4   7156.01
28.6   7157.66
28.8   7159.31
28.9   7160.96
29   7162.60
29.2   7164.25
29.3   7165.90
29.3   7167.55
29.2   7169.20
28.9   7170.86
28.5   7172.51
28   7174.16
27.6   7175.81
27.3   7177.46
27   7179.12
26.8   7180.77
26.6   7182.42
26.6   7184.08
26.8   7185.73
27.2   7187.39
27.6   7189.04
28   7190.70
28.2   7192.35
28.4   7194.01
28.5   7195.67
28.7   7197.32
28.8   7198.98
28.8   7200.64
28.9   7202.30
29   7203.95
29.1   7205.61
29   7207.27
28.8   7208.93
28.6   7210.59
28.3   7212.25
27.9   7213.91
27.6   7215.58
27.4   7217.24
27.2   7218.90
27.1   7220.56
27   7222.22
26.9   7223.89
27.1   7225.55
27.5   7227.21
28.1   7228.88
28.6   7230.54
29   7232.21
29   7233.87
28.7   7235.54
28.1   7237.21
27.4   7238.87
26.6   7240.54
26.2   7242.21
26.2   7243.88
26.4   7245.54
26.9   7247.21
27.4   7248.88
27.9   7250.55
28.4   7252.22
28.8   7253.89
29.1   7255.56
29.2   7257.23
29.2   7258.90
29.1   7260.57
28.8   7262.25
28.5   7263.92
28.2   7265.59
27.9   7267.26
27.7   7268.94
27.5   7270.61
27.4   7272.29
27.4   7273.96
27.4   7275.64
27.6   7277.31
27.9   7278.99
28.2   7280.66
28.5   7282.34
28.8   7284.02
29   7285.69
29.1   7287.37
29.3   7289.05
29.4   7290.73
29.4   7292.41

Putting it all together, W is 29.3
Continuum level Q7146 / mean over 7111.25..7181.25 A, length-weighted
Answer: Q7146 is 27.4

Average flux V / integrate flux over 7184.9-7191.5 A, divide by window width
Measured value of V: 27.4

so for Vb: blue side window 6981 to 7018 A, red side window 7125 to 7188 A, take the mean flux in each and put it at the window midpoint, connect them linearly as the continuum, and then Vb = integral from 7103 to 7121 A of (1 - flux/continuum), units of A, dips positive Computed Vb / 2.6 A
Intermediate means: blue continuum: 28.1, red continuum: 27.8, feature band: 23.9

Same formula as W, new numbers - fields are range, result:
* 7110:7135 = 25.6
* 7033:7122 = 27.1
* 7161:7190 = 28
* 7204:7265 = 28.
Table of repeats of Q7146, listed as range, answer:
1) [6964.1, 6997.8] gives 27.4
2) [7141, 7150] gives 28.2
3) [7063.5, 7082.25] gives 27.8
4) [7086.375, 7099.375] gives 27.2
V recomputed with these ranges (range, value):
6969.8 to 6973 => 27.7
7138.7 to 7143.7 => 27.9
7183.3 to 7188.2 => 26.9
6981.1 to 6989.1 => 26.9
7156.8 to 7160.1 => 28.7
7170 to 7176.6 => 28.2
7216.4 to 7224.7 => 27.1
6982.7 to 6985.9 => 26.7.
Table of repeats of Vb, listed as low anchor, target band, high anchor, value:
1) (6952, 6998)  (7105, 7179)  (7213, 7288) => 2.2 A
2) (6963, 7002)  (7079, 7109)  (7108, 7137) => -0.5 A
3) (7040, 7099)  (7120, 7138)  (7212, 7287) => 0.8 A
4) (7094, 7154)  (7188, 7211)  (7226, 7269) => -1.1 A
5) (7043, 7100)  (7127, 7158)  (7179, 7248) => 0.2 A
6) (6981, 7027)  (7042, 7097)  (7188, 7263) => 0.5 A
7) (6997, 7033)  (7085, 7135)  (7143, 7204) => 5.0 A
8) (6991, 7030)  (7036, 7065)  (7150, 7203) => 0.2 A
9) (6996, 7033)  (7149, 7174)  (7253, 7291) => -0.1 A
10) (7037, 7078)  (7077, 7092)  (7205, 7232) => 0.1 A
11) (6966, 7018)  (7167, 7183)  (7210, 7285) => 0.0 A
